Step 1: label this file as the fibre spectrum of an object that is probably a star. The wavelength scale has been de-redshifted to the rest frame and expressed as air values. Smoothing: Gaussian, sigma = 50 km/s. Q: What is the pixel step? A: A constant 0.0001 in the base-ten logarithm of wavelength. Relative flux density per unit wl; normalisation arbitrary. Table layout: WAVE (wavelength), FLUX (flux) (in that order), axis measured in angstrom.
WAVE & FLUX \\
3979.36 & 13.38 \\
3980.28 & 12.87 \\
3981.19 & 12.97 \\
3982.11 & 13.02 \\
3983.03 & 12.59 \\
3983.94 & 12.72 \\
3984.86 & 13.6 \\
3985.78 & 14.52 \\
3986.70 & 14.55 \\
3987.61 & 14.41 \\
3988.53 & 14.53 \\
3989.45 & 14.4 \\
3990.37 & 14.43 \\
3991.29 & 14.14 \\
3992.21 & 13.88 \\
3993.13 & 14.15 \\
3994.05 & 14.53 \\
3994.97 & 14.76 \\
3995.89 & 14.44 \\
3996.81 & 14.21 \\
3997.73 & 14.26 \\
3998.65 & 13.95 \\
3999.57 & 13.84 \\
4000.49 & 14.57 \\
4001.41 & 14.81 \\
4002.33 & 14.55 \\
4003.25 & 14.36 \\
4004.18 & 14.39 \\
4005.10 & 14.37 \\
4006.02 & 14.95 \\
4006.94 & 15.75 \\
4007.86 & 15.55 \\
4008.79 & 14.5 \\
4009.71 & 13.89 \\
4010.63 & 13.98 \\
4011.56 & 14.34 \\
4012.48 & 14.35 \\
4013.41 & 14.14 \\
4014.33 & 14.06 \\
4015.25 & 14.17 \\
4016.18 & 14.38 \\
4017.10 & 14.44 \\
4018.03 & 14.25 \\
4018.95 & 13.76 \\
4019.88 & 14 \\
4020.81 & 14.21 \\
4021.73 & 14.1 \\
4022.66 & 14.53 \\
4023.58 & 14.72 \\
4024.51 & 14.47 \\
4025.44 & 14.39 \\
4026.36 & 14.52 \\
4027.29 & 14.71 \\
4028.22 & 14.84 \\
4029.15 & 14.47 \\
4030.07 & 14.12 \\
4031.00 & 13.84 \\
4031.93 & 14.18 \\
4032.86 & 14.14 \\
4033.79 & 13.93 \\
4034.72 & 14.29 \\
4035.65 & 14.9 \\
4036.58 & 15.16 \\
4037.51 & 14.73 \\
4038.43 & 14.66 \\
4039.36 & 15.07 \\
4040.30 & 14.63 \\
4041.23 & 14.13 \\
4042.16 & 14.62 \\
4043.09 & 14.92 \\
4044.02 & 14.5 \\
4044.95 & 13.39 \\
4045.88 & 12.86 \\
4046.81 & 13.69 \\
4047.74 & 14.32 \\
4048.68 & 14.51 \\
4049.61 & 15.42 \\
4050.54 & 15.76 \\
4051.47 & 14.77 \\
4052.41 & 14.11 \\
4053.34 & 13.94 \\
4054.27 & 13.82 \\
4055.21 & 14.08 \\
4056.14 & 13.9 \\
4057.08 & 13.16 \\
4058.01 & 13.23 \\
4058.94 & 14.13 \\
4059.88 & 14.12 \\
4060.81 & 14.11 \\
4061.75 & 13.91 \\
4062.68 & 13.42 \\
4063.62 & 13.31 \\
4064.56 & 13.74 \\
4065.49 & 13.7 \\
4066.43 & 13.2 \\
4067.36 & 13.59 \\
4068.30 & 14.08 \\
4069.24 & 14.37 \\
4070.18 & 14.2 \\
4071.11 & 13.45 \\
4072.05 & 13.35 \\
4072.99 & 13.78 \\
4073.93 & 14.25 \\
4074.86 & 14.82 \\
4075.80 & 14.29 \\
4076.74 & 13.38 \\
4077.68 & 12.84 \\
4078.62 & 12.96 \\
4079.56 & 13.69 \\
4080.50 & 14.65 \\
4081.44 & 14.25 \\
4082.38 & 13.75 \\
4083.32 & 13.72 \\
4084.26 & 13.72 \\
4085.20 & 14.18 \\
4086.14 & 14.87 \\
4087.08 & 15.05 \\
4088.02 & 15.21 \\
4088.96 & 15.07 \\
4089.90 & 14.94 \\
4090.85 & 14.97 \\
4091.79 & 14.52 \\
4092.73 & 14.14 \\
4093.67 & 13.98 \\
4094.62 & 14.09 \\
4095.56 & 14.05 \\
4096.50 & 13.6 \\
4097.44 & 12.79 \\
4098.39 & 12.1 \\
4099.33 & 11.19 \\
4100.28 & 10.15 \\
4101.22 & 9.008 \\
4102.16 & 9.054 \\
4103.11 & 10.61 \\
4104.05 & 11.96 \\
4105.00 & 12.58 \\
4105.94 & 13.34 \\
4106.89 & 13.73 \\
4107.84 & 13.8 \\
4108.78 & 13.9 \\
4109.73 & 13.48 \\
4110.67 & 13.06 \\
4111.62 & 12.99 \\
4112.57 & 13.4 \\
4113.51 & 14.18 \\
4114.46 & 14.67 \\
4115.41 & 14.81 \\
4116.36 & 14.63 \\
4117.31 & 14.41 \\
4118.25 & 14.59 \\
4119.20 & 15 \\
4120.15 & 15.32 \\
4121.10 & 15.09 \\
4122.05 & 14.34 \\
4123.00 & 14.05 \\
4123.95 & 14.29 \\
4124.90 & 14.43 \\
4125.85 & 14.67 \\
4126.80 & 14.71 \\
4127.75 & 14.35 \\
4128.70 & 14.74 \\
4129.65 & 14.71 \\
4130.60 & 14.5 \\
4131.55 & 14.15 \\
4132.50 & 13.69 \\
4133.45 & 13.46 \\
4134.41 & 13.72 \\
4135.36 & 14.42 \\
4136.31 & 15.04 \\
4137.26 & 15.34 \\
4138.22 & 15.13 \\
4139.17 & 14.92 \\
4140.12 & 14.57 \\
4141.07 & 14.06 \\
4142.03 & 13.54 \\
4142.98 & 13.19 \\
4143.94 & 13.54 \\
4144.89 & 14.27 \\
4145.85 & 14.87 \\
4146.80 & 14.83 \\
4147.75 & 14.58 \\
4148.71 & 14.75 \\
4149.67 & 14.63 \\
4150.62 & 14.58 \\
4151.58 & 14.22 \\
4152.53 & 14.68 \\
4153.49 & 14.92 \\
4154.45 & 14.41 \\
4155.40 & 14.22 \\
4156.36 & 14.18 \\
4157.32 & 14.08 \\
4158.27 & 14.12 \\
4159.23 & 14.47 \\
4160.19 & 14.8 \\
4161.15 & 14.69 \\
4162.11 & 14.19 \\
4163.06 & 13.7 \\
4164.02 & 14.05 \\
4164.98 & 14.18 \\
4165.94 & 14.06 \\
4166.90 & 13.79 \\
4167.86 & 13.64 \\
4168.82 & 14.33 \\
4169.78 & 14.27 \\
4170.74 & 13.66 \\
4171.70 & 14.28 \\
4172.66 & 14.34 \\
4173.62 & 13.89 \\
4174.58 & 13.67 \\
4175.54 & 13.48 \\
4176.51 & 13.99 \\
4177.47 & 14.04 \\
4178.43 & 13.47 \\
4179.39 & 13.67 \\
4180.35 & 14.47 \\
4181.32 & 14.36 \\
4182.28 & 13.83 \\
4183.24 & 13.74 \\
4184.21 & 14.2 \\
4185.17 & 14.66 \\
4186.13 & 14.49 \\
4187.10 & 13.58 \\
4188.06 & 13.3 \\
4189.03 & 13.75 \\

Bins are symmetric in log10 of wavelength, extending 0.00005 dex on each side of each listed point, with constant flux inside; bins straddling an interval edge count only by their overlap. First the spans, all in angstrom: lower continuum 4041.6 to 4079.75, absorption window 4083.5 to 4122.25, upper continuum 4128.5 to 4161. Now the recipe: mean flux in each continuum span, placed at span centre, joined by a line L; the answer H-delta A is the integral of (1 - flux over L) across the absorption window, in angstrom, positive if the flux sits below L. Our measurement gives 1.6 angstrom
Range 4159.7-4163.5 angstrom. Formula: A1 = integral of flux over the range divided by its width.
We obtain 14.4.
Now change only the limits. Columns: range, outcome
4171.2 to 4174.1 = 14.2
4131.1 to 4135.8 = 13.9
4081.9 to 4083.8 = 13.7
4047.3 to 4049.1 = 14.4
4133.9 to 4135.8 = 14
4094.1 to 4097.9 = 13.6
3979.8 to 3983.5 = 12.9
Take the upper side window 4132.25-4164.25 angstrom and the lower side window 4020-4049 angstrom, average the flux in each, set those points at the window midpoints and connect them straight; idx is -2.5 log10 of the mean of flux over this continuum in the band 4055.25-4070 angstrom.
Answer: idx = 0.05 mag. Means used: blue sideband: 14.4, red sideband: 14.4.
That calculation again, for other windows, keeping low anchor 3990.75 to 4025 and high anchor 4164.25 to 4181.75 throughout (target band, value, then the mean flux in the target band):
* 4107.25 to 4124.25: -0.01 mag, 14.2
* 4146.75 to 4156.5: -0.04 mag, 14.5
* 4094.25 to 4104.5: 0.21 mag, 11.7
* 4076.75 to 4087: 0.02 mag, 13.9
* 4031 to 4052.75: -0.01 mag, 14.4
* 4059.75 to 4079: 0.04 mag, 13.8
